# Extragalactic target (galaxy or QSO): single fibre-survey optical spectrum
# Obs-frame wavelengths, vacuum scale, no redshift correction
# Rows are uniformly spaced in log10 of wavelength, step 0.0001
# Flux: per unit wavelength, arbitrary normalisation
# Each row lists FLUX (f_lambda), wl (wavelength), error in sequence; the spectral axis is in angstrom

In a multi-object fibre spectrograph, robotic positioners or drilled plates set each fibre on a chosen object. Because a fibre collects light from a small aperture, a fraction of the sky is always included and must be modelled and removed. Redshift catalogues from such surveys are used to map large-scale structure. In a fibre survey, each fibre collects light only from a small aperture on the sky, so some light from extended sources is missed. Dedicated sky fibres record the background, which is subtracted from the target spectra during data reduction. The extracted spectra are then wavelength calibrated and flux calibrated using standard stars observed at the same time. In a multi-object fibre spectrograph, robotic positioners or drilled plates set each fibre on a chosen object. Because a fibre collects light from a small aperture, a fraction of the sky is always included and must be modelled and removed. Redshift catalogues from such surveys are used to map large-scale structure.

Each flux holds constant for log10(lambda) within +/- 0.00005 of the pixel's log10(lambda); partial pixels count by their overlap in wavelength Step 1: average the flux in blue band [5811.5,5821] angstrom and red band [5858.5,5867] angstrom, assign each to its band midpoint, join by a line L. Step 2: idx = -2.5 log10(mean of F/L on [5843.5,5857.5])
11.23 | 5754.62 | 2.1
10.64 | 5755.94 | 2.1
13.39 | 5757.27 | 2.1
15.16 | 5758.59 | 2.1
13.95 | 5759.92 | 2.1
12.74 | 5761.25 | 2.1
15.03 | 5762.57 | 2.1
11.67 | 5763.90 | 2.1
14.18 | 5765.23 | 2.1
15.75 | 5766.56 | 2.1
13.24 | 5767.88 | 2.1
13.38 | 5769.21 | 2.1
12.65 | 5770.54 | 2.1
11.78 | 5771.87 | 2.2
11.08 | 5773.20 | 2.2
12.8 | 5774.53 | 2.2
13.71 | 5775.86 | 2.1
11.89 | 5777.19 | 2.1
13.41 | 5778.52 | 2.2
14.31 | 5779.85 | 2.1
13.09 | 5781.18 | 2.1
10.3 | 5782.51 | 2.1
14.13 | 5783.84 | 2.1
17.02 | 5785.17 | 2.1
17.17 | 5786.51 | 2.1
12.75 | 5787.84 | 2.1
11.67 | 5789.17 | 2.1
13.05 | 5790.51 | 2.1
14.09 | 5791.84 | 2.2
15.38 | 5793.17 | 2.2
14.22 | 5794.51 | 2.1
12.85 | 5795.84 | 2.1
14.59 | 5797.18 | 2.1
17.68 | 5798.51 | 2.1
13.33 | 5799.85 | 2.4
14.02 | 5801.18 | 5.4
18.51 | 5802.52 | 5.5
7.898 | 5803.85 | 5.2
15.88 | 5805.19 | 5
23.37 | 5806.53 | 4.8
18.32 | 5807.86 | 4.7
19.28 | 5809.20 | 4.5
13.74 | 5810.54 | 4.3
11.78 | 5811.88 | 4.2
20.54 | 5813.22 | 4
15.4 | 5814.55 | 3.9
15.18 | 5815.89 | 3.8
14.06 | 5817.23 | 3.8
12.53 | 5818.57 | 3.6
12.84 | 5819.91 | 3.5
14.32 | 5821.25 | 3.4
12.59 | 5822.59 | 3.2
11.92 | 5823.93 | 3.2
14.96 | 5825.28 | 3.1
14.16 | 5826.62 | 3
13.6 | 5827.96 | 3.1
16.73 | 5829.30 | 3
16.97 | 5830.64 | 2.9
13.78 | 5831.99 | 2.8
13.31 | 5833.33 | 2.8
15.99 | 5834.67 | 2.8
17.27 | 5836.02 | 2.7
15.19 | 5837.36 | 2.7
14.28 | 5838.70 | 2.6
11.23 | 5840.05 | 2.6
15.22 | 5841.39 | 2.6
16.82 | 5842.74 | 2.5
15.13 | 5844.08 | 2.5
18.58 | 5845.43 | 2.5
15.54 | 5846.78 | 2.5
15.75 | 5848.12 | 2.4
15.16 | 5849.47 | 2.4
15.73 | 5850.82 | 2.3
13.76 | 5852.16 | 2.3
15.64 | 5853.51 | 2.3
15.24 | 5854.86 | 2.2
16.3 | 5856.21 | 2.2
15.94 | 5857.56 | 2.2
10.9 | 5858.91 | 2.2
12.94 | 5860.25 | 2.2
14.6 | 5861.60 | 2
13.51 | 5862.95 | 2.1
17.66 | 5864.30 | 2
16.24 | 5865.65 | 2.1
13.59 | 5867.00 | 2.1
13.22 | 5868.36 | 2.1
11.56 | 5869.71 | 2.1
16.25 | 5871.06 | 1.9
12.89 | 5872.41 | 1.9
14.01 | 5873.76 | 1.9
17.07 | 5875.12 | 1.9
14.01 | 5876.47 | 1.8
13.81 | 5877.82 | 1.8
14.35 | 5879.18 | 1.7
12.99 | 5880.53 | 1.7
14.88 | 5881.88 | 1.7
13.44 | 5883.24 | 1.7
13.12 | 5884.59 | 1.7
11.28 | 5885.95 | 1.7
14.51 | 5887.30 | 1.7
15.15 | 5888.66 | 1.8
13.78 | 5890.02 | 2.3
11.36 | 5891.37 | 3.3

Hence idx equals -0.09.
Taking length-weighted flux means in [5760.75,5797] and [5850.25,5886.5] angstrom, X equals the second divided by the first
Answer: 1.06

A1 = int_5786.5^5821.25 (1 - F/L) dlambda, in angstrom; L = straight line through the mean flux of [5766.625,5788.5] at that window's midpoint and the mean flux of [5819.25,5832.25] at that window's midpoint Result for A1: -2.8 angstrom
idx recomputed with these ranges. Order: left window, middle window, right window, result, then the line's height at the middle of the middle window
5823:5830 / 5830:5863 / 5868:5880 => -0.06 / 14.2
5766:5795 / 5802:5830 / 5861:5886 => -0.10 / 13.8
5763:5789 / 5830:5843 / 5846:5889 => -0.07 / 14.1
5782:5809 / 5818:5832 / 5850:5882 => 0.05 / 14.7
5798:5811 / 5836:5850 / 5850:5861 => -0.03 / 15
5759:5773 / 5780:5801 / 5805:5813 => 0.11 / 15.6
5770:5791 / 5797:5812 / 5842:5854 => -0.13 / 14.1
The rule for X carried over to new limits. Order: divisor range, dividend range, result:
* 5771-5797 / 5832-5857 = 1.14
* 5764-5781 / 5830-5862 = 1.15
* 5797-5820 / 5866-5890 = 0.89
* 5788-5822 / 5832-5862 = 1.00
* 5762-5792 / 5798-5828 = 1.13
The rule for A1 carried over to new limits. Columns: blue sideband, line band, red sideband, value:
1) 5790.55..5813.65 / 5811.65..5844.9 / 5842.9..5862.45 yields 1.34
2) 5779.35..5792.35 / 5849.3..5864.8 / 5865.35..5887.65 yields -0.97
